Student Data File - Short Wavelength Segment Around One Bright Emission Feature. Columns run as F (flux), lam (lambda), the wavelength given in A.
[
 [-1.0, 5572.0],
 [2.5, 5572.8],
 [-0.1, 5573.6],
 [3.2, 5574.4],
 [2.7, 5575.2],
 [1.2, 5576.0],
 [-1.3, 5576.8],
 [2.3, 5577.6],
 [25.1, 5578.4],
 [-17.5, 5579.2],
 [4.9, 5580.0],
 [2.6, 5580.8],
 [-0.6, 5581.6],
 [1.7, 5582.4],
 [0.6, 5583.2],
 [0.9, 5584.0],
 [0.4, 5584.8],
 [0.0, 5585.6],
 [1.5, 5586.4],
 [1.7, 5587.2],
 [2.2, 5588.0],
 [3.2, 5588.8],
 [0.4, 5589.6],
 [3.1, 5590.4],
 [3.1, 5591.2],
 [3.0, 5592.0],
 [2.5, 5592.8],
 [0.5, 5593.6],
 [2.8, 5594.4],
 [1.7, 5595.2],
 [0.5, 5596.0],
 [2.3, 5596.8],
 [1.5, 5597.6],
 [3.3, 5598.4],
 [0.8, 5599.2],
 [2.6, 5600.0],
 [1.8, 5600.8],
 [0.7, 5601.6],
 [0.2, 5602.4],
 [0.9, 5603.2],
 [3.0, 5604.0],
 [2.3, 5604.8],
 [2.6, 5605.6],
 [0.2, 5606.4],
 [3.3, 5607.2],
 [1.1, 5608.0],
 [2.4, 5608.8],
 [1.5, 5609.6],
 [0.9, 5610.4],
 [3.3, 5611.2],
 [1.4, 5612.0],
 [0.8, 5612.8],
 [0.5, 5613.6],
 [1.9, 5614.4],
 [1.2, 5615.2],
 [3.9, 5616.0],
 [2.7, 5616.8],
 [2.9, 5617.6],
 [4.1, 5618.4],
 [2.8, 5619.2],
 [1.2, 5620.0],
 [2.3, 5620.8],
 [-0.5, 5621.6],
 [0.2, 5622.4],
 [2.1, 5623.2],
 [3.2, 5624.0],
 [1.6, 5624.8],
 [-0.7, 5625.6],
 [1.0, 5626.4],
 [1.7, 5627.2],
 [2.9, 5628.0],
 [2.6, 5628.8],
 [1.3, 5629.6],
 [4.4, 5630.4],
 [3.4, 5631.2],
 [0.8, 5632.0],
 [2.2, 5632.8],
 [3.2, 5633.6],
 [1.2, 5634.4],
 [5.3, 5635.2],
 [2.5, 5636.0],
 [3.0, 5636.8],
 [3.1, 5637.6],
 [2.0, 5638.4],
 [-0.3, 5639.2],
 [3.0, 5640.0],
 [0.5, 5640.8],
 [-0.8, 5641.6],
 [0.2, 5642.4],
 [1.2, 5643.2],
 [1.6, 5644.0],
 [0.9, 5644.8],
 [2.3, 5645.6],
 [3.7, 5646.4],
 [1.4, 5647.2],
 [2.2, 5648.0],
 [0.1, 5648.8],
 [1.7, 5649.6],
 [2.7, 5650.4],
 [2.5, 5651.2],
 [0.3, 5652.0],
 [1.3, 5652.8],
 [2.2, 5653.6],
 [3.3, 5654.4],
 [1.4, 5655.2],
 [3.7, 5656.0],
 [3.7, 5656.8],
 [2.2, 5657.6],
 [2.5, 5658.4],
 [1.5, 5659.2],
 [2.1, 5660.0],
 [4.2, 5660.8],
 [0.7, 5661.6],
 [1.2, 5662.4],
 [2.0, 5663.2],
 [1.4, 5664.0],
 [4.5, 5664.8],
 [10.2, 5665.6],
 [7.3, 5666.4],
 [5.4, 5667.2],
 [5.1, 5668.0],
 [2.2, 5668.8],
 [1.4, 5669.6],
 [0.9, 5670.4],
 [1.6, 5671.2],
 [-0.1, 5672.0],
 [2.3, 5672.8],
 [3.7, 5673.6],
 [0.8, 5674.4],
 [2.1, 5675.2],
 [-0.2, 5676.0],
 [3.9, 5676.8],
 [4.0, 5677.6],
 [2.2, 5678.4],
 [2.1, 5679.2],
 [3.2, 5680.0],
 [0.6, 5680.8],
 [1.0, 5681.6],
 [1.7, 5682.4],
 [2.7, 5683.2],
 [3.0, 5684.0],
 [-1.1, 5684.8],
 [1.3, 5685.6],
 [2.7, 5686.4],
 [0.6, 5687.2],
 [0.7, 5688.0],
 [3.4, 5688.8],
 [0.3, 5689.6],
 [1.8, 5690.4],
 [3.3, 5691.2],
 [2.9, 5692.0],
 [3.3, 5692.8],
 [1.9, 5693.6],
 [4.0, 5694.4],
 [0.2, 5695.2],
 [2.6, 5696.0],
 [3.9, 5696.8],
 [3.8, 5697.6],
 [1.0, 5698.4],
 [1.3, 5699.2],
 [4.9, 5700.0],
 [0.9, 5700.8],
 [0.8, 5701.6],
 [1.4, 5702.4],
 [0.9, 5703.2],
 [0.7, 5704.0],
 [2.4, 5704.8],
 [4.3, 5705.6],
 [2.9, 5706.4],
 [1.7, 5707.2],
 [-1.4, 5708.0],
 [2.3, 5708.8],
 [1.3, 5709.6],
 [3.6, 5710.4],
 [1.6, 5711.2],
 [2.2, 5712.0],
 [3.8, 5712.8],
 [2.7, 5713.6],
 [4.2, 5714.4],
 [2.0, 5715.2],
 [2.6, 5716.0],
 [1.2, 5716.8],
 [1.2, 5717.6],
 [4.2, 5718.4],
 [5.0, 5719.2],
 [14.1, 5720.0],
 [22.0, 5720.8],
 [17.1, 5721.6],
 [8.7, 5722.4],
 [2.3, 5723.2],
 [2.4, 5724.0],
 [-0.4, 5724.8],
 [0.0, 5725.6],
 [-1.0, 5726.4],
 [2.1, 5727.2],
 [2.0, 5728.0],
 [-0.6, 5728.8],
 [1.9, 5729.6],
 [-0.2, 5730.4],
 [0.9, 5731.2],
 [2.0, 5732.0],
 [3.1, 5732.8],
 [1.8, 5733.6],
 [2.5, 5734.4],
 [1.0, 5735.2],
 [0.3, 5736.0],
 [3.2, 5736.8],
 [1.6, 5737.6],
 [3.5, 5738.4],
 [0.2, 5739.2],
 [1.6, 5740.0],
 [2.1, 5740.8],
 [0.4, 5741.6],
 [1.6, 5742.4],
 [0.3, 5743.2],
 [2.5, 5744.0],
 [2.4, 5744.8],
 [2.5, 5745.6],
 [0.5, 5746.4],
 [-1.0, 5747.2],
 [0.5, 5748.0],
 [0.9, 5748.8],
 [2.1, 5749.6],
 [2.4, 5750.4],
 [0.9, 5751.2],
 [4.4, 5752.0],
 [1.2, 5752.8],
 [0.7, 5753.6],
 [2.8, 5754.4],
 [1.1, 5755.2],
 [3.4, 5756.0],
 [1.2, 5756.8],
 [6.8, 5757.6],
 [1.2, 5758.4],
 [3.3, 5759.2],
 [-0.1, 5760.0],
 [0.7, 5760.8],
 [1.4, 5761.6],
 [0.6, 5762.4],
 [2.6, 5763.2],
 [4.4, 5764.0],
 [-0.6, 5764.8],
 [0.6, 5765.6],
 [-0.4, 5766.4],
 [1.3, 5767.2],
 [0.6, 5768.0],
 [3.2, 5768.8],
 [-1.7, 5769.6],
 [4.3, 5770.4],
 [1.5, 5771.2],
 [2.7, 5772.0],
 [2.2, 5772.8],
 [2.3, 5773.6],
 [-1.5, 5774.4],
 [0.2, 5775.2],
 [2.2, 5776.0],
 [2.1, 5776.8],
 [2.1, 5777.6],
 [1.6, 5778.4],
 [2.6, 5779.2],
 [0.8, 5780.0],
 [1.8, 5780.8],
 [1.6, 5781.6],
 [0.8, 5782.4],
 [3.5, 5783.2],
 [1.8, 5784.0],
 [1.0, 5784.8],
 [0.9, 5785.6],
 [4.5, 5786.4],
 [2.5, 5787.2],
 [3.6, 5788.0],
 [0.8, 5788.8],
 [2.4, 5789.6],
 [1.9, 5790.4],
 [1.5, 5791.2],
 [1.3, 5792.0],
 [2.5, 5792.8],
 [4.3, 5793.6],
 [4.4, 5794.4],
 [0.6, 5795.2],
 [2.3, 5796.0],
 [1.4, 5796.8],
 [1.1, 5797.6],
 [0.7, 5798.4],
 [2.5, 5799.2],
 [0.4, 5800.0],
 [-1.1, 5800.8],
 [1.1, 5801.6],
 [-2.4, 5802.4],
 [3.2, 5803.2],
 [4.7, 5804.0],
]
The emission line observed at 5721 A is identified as [O III]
